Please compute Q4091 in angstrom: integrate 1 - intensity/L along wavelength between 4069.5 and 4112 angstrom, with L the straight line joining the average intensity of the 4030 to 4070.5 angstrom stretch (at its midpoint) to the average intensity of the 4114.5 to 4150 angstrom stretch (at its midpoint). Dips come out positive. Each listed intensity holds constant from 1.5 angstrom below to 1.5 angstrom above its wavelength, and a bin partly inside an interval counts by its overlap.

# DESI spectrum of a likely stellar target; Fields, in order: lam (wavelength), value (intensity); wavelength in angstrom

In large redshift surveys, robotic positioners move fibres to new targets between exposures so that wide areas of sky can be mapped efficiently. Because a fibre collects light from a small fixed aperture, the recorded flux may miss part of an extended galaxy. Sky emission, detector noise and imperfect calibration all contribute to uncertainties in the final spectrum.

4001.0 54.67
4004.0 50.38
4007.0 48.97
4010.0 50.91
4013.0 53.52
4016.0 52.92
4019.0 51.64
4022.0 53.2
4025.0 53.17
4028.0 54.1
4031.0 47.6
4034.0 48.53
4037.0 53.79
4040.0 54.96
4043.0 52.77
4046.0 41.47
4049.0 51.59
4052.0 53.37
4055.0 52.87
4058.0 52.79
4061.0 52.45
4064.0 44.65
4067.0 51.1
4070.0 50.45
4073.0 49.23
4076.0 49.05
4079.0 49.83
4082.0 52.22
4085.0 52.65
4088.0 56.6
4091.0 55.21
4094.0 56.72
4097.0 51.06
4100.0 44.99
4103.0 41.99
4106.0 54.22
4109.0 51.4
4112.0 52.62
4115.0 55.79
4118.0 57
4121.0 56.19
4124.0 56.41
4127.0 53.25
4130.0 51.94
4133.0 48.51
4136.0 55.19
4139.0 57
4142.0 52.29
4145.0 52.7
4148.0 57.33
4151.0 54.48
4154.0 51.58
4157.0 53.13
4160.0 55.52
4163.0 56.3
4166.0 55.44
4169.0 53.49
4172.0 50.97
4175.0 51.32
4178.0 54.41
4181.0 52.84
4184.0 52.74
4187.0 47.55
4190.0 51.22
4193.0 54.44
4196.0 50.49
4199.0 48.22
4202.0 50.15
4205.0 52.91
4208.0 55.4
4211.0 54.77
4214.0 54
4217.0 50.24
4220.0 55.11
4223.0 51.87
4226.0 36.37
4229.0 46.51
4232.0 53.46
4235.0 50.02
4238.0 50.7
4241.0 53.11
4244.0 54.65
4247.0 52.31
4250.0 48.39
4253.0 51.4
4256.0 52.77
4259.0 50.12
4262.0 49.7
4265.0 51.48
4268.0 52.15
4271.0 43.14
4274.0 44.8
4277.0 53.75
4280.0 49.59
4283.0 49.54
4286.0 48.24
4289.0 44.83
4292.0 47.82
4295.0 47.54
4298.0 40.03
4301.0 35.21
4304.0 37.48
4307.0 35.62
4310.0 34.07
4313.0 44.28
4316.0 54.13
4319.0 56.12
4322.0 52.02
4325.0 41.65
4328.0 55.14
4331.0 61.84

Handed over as 1.07 angstrom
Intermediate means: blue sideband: 50.6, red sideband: 54.4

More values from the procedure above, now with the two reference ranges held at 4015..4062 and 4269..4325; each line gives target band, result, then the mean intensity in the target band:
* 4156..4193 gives -3.50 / 53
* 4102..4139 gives -2.61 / 53.2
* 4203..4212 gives -1.23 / 54.1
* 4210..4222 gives -1.53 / 53.4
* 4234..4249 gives -1.72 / 52.1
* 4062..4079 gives 0.61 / 49.1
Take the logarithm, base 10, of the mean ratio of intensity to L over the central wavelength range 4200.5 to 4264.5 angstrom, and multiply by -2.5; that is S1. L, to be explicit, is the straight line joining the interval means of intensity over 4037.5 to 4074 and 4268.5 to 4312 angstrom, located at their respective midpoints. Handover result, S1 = -0.13 mag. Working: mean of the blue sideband 50.7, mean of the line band 51.1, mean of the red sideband 43.9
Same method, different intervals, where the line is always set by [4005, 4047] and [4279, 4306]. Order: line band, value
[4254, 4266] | -0.134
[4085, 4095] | -0.123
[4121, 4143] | -0.111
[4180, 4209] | -0.103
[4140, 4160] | -0.123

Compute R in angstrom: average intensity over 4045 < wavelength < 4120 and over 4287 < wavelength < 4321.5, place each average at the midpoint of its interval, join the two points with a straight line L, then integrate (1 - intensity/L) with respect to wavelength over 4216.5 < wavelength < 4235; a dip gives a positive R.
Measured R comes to -1.0 angstrom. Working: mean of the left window 51.4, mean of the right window 43.7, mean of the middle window 48.9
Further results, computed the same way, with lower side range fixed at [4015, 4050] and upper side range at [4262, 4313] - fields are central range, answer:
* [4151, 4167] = -2.1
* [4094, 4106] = 0.3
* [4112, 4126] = -1.9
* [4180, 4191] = -0.8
